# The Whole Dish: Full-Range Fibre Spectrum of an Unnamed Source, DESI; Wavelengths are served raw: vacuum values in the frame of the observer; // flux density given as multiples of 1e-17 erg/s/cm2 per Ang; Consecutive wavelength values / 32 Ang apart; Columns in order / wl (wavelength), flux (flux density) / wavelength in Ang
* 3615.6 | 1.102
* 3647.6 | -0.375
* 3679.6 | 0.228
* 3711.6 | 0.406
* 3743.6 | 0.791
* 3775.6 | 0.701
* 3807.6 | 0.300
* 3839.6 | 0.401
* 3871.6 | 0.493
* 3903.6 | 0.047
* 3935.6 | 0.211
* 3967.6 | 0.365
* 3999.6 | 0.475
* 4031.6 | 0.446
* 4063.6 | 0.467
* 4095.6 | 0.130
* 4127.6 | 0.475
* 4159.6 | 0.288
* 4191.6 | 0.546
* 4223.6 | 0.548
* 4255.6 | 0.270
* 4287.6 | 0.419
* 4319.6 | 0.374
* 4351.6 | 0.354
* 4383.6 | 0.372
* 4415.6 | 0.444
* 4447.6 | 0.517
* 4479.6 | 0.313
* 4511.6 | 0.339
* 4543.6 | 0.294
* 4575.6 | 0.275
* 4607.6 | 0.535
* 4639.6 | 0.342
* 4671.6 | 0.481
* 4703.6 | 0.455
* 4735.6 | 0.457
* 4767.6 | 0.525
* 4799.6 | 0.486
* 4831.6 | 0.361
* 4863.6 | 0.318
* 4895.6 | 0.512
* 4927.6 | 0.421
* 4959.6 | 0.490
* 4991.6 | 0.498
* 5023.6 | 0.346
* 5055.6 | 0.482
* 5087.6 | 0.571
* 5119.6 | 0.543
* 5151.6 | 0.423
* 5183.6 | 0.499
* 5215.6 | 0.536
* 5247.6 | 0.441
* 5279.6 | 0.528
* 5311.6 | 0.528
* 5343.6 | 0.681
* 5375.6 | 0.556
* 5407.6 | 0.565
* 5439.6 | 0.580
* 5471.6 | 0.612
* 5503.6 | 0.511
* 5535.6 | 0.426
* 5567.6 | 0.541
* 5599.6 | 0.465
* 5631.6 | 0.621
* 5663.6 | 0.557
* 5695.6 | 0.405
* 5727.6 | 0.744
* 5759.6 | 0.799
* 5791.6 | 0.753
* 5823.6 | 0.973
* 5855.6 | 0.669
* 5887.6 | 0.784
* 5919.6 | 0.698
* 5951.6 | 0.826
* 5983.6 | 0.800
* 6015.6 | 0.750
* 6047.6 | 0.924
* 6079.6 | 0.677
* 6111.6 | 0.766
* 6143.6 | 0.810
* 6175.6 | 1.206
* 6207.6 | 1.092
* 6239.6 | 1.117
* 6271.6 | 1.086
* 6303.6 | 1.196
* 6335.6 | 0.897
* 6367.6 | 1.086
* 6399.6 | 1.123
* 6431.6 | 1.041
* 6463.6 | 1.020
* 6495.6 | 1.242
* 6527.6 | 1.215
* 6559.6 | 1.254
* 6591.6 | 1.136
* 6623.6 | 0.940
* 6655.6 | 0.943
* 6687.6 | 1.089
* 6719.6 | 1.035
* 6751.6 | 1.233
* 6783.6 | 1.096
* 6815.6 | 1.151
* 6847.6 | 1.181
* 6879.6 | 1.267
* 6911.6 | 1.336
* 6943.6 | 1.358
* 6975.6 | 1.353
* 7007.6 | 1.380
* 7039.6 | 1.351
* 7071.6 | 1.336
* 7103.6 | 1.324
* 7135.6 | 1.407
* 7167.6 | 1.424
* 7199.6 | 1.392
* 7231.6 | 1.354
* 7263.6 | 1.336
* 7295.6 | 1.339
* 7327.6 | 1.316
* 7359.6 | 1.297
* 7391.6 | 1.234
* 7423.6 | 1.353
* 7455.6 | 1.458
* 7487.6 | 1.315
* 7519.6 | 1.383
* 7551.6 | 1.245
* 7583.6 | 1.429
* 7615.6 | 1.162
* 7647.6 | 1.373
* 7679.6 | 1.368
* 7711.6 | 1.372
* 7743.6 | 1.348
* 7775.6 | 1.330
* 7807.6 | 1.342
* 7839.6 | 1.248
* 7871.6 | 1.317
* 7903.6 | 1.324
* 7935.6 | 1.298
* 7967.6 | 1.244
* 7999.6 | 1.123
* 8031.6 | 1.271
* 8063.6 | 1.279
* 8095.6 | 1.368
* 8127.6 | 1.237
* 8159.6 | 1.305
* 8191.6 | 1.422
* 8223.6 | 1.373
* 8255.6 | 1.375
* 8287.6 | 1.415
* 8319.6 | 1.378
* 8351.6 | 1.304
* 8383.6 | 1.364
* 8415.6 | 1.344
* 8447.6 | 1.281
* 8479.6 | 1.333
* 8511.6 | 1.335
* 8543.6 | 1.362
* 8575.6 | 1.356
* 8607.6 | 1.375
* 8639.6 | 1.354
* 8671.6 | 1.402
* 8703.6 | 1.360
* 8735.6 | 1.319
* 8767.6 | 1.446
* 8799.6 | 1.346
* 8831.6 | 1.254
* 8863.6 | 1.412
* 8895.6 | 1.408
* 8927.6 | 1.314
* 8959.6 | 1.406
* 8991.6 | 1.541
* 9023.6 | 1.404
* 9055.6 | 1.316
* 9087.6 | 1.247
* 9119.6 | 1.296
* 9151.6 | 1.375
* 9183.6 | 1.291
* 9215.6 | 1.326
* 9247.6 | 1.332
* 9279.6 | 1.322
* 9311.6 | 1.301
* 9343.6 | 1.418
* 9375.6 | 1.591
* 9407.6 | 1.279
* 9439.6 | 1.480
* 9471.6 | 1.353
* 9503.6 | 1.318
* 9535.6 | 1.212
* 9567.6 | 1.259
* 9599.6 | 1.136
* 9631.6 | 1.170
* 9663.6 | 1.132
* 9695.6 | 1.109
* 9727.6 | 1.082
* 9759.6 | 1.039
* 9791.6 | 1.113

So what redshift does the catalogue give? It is 0.544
